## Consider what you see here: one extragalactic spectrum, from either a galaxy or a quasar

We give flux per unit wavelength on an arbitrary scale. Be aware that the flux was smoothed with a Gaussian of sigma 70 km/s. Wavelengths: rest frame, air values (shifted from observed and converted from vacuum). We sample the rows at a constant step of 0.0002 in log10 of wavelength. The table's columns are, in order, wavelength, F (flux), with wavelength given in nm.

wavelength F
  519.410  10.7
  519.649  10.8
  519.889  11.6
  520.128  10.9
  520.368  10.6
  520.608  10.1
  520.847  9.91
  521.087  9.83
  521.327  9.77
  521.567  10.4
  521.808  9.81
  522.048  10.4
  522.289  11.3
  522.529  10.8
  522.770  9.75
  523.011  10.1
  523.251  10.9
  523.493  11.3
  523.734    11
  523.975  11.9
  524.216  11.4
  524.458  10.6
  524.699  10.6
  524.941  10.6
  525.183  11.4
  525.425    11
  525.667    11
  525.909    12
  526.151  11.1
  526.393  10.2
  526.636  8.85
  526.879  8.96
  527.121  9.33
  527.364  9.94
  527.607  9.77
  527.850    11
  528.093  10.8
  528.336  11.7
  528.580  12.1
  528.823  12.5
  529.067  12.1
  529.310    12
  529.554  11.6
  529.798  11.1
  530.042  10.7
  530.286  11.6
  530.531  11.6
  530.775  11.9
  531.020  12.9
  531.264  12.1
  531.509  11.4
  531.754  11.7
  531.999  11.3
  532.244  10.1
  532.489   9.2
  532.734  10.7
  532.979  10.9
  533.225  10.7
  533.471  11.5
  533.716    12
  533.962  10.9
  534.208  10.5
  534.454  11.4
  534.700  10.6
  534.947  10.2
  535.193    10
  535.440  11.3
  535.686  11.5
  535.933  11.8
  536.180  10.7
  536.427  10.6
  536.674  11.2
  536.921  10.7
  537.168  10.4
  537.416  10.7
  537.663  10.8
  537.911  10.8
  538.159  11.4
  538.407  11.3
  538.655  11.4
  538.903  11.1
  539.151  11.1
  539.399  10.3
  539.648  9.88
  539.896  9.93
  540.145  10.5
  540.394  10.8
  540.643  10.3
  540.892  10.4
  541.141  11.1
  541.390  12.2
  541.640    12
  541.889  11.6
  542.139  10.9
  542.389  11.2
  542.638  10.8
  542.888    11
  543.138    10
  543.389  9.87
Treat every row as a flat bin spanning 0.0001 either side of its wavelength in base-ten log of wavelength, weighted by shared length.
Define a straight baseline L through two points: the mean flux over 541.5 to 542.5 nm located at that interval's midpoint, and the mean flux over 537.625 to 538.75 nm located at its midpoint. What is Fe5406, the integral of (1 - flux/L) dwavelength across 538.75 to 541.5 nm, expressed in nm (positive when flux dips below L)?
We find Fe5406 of 0.15 nm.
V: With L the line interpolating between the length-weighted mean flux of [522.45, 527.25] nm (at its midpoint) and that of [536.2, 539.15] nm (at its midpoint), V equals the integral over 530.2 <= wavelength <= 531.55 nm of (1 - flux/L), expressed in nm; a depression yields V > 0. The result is -0.147 nm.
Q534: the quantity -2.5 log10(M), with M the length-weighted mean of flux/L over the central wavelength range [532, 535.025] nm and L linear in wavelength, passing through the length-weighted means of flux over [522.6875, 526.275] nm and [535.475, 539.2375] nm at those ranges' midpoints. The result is 0.03 mag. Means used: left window 11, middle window 10.8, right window 11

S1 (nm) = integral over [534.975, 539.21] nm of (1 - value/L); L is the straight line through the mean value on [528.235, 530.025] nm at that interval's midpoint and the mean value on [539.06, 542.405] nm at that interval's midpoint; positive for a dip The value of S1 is 0.070 nm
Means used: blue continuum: 11.8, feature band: 11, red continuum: 10.9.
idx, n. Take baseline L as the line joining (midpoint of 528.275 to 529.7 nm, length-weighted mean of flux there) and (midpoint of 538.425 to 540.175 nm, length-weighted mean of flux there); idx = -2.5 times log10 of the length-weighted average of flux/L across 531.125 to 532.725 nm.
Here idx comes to 0.062 mag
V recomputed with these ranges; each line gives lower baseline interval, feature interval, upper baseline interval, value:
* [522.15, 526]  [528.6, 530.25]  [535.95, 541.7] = -0.12 nm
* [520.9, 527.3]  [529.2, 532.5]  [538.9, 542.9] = -0.24 nm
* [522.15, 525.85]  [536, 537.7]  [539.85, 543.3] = 0.02 nm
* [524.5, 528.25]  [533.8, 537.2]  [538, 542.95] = -0.03 nm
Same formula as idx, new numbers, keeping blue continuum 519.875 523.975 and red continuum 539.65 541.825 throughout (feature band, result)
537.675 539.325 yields -0.03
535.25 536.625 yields -0.03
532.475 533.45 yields 0.01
